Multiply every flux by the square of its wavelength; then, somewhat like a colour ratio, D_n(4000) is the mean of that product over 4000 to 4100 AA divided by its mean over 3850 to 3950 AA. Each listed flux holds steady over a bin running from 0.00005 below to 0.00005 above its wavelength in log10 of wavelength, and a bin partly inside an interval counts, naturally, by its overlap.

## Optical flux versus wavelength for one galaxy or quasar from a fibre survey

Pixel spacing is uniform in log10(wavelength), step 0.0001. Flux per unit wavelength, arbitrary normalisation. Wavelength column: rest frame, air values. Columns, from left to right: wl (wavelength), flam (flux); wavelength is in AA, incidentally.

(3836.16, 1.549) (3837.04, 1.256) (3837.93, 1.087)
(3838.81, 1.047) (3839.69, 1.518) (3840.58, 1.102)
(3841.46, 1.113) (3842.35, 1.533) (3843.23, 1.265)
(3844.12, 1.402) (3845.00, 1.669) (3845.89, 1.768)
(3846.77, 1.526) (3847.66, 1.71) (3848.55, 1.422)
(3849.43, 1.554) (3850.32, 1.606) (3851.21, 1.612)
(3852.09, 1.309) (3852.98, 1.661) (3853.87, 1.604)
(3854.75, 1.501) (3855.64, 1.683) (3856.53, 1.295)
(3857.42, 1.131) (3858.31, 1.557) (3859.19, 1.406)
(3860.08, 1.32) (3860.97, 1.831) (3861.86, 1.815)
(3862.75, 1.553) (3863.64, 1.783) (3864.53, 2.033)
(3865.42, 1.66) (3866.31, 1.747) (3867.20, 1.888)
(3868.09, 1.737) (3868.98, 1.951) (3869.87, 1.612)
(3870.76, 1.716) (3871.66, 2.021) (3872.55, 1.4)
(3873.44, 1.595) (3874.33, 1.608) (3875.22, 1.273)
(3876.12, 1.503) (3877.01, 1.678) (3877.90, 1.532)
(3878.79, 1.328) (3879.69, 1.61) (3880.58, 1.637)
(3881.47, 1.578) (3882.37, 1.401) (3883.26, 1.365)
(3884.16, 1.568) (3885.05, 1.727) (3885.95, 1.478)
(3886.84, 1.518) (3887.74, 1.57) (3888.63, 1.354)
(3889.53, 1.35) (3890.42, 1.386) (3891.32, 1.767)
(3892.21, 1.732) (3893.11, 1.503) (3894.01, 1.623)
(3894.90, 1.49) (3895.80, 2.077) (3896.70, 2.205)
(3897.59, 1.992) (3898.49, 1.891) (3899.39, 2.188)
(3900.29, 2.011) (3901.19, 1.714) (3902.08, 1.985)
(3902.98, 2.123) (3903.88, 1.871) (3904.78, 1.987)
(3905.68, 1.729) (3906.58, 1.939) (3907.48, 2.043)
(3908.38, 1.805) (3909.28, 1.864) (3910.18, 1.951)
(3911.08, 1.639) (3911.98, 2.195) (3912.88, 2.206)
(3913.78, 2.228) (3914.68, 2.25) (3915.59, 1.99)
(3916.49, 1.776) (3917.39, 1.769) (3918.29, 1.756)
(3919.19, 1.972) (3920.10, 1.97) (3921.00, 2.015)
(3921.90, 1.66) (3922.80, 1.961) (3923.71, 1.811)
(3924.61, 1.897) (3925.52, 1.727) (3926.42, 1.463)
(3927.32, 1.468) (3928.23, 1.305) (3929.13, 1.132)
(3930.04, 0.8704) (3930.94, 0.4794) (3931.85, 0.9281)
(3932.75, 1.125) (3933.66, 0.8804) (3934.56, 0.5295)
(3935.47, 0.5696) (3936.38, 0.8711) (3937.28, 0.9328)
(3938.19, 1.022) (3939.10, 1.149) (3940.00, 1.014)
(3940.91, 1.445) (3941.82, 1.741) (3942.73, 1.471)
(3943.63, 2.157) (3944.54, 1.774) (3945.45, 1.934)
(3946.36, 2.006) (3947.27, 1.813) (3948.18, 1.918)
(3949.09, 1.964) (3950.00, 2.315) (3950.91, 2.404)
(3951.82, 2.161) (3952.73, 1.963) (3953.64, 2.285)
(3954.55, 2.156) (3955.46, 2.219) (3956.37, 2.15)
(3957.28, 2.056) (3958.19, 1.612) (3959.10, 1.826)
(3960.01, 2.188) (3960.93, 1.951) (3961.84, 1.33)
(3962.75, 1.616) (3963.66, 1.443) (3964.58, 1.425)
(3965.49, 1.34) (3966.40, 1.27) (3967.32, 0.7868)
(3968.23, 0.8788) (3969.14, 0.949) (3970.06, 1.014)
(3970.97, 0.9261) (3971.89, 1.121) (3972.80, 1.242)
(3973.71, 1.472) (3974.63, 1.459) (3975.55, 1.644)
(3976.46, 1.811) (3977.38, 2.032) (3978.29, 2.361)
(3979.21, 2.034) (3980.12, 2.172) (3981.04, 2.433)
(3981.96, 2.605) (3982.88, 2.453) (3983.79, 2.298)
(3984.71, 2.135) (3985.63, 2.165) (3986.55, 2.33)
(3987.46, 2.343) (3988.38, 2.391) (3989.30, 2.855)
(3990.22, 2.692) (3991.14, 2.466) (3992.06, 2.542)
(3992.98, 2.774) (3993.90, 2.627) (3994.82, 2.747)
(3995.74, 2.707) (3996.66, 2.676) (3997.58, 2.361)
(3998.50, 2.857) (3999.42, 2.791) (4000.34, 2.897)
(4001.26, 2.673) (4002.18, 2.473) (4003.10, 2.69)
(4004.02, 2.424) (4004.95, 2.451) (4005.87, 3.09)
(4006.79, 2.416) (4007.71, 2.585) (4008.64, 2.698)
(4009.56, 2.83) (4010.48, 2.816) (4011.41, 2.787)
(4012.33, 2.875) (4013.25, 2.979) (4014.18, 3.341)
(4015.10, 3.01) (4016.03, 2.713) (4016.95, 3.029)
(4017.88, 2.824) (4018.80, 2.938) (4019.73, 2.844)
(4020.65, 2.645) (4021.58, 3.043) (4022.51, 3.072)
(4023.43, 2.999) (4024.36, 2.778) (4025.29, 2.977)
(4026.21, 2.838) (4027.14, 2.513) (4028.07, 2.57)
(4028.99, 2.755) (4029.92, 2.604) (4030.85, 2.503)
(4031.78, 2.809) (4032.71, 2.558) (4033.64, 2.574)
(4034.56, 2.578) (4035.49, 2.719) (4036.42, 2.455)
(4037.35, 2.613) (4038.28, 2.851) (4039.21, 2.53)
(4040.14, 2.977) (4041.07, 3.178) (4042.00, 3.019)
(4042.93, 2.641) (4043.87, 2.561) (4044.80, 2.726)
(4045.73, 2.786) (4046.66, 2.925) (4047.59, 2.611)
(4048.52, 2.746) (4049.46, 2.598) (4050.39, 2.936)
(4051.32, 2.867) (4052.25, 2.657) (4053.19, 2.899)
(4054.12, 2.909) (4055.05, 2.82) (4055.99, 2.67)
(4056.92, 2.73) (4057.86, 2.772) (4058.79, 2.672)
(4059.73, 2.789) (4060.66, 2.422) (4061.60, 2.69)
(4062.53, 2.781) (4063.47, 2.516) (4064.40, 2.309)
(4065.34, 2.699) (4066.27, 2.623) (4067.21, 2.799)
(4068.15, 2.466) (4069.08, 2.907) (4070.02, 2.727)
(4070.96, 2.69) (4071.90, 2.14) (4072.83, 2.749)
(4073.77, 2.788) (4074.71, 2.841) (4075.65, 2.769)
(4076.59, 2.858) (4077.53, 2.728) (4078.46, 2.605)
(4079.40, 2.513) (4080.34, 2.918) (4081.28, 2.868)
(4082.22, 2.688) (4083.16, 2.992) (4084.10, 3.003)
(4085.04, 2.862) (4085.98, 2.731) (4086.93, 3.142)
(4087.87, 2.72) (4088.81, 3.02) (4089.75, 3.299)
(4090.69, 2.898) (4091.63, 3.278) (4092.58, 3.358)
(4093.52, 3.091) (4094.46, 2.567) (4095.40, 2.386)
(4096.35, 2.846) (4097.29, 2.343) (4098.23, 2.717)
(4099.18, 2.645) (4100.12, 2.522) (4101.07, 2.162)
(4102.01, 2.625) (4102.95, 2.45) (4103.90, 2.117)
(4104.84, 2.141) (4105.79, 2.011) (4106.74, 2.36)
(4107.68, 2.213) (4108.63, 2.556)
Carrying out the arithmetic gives 1.83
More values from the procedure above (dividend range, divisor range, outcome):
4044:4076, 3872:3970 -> 1.76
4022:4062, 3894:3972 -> 1.74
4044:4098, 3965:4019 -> 1.24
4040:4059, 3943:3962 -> 1.46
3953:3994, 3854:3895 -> 1.26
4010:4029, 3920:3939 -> 2.41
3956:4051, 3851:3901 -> 1.58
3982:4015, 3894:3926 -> 1.43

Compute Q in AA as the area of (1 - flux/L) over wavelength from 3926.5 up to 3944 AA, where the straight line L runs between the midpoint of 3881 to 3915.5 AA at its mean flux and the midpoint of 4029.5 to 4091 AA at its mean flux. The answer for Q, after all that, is 7.9 AA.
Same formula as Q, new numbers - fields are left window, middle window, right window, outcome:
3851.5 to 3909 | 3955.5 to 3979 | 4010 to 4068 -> 7.6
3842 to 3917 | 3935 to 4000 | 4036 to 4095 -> 9.4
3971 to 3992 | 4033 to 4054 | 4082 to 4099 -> -1.7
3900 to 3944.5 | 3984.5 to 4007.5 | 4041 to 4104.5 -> -4.6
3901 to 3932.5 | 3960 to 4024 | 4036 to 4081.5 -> -0.3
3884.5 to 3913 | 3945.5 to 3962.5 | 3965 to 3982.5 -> -4.0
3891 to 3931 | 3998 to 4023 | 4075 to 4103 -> -4.7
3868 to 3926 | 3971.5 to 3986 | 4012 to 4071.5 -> 2.3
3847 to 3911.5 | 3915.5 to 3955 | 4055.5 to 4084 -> 7.9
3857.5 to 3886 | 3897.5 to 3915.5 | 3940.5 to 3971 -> -3.4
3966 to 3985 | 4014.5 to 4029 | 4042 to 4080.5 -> -4.1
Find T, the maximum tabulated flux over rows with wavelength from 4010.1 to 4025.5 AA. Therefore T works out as 3.341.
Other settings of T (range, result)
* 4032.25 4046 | 3.178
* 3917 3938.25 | 2.015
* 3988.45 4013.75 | 3.09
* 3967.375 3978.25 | 2.032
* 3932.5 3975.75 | 2.404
